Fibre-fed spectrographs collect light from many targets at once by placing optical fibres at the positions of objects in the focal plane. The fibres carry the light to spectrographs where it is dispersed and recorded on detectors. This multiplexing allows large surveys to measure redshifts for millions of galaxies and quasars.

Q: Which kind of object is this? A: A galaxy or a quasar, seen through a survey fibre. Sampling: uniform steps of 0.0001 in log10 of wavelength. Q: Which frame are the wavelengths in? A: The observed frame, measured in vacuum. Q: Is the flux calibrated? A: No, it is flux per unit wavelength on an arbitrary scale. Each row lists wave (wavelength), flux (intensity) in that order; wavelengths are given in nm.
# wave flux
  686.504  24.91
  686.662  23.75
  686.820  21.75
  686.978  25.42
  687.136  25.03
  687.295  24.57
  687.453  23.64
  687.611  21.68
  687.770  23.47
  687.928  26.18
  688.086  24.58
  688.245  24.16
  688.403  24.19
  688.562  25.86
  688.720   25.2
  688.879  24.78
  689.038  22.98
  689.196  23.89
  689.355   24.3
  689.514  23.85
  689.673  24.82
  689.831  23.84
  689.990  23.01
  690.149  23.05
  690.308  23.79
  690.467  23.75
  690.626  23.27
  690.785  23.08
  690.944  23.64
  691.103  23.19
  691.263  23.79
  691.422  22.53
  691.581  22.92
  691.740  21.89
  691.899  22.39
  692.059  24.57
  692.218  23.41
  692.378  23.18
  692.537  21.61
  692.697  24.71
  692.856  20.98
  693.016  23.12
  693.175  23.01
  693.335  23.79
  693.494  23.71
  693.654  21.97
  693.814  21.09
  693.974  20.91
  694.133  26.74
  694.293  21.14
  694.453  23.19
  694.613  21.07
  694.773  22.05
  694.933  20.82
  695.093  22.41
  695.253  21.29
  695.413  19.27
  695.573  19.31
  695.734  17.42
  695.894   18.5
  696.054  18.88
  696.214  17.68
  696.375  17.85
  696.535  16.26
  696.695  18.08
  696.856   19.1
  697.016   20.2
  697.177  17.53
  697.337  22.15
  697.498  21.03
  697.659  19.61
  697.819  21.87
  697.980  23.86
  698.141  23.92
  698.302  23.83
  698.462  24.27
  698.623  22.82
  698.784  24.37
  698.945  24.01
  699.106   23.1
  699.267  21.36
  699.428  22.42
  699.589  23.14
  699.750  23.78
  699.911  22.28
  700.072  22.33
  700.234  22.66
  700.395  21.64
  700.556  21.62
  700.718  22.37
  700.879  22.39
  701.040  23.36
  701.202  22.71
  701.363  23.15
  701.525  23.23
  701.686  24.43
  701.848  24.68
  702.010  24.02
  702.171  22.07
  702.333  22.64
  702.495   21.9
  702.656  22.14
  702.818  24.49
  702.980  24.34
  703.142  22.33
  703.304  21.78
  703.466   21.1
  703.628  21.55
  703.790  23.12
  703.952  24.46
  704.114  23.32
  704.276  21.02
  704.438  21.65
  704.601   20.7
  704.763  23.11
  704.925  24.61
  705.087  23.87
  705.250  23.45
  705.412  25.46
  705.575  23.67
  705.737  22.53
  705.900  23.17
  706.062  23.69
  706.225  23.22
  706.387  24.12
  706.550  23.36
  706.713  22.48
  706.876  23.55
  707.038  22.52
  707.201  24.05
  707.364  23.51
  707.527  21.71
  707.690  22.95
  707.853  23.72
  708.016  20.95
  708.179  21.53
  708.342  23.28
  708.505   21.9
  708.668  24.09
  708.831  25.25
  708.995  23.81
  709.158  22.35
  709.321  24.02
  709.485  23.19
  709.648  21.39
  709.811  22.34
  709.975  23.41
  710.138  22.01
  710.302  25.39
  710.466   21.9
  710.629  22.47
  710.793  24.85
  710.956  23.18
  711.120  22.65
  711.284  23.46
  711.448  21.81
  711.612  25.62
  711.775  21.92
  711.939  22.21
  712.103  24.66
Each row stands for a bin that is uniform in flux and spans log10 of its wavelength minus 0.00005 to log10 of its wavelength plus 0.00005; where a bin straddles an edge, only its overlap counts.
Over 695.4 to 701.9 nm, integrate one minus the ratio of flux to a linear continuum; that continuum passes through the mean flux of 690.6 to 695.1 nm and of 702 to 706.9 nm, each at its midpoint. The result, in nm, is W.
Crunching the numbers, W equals 0.38 nm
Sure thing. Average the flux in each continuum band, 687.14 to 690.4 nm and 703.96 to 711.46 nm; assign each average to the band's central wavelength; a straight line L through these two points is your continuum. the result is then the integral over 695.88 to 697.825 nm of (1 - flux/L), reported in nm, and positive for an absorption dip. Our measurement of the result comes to 0.38 nm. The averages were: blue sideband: 24.1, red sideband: 23.1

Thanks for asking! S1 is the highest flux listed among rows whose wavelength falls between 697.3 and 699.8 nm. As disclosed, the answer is 24.37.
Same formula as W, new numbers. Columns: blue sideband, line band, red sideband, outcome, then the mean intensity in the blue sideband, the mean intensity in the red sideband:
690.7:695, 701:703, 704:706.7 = -0.02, 22.8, 23.2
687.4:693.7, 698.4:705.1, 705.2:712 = 0.13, 23.6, 23.1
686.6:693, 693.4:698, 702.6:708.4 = 0.57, 23.7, 23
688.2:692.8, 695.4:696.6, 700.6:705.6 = 0.27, 23.6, 23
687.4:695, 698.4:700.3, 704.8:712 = 0.02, 23.3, 23.2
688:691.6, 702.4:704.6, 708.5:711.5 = 0.09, 23.9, 23.2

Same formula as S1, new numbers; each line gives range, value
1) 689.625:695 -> 26.74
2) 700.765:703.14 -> 24.68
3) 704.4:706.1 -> 25.46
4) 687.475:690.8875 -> 26.18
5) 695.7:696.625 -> 18.88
